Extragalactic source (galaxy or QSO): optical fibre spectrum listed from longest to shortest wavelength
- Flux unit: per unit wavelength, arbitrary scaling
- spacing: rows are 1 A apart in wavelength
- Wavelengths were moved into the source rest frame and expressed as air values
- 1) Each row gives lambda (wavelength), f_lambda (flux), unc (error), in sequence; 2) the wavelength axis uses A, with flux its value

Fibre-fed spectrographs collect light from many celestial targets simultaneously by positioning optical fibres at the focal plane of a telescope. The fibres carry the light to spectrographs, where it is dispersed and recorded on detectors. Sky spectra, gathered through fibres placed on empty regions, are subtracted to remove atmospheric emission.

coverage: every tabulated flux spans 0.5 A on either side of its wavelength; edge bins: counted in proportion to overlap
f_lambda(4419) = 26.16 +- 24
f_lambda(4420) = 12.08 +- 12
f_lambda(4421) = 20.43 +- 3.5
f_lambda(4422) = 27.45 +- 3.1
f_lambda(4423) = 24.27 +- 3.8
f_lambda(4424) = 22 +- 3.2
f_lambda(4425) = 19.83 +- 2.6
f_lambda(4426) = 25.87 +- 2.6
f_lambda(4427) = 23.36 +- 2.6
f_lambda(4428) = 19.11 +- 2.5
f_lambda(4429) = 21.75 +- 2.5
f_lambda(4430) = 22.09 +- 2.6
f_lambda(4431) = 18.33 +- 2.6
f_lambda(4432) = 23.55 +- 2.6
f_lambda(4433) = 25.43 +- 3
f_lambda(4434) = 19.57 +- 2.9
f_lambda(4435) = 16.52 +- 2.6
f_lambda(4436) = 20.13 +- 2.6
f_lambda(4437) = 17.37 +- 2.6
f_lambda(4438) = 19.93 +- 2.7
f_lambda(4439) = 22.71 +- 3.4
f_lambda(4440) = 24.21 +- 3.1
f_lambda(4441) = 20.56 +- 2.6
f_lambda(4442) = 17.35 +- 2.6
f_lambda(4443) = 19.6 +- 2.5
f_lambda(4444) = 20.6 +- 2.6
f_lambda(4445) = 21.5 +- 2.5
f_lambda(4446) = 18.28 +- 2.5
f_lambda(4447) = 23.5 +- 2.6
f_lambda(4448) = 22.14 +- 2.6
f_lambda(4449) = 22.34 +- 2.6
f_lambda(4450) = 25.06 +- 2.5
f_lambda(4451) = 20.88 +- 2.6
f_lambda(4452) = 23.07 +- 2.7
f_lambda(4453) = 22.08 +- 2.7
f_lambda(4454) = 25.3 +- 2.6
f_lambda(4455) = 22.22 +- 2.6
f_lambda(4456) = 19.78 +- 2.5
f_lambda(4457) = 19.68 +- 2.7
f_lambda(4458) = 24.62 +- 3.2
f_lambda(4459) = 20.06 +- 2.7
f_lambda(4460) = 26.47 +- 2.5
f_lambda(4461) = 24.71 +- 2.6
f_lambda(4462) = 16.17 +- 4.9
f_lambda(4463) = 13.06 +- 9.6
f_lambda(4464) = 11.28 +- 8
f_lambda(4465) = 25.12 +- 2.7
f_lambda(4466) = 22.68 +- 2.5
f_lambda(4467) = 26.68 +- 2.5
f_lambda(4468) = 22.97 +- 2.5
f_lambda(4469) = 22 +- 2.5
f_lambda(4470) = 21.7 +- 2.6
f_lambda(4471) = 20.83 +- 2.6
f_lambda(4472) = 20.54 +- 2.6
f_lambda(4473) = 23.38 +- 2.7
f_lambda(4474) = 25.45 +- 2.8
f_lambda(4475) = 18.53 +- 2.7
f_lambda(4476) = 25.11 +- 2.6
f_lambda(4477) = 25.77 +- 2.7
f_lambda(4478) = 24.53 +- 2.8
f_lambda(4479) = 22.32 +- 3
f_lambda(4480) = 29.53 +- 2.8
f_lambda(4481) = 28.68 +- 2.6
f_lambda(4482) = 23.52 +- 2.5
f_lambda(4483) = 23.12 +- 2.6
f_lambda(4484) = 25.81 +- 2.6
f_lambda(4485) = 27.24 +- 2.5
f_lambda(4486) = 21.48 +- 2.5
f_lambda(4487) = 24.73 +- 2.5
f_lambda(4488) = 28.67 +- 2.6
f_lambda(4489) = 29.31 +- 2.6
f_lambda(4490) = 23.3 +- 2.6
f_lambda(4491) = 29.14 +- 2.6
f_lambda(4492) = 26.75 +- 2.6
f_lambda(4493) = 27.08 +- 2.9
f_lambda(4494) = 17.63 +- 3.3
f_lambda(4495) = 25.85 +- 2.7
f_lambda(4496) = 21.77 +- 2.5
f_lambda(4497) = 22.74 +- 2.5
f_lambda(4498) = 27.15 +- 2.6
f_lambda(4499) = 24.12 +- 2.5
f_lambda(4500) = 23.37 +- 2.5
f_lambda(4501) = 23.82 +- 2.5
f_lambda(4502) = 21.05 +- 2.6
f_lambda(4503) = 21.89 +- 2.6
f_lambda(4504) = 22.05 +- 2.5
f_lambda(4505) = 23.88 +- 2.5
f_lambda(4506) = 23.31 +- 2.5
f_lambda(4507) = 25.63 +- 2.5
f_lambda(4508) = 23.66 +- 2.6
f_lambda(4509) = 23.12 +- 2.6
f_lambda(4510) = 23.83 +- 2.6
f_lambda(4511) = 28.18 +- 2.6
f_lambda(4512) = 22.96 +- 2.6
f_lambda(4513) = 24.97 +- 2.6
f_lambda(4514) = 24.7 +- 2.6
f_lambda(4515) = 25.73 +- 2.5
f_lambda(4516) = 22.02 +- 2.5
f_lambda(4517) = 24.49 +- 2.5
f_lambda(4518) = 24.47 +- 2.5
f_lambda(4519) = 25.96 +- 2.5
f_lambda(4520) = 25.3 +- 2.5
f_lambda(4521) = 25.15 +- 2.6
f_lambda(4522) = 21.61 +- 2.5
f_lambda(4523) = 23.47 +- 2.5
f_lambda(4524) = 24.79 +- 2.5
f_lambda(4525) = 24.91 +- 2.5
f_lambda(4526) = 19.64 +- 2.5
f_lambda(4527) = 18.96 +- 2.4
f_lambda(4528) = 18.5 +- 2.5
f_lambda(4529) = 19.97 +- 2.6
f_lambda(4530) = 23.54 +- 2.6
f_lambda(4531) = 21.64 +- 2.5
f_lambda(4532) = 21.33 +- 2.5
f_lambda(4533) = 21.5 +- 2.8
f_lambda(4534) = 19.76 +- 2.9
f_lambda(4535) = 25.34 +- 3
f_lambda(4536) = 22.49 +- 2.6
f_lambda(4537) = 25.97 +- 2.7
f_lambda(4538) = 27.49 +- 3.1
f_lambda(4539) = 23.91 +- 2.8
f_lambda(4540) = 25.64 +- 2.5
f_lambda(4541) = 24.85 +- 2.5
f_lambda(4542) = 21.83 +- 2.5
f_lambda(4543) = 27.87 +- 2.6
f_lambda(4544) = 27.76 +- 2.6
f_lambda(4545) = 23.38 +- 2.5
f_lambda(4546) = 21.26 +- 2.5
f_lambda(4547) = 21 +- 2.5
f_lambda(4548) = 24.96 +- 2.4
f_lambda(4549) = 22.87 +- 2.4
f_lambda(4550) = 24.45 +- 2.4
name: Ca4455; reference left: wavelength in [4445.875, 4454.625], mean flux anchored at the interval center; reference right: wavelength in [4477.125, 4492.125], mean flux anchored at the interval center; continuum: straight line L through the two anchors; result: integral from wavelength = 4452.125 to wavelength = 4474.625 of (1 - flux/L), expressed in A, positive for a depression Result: 2.08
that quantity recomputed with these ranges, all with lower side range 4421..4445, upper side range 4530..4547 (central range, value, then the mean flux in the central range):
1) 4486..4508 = -1.5 A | 24.4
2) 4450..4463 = 0.0 A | 21.9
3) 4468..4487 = -1.3 A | 23.9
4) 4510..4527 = -0.6 A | 24.1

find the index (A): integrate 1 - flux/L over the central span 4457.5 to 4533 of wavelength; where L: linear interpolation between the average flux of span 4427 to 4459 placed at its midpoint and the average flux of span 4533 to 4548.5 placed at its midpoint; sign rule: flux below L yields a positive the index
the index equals -2.1 A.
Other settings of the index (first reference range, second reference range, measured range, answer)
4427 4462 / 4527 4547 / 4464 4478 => -0.5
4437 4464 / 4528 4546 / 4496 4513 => -0.8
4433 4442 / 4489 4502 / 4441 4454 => -0.3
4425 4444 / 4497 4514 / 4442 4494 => -1.5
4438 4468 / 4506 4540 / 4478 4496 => -2.4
